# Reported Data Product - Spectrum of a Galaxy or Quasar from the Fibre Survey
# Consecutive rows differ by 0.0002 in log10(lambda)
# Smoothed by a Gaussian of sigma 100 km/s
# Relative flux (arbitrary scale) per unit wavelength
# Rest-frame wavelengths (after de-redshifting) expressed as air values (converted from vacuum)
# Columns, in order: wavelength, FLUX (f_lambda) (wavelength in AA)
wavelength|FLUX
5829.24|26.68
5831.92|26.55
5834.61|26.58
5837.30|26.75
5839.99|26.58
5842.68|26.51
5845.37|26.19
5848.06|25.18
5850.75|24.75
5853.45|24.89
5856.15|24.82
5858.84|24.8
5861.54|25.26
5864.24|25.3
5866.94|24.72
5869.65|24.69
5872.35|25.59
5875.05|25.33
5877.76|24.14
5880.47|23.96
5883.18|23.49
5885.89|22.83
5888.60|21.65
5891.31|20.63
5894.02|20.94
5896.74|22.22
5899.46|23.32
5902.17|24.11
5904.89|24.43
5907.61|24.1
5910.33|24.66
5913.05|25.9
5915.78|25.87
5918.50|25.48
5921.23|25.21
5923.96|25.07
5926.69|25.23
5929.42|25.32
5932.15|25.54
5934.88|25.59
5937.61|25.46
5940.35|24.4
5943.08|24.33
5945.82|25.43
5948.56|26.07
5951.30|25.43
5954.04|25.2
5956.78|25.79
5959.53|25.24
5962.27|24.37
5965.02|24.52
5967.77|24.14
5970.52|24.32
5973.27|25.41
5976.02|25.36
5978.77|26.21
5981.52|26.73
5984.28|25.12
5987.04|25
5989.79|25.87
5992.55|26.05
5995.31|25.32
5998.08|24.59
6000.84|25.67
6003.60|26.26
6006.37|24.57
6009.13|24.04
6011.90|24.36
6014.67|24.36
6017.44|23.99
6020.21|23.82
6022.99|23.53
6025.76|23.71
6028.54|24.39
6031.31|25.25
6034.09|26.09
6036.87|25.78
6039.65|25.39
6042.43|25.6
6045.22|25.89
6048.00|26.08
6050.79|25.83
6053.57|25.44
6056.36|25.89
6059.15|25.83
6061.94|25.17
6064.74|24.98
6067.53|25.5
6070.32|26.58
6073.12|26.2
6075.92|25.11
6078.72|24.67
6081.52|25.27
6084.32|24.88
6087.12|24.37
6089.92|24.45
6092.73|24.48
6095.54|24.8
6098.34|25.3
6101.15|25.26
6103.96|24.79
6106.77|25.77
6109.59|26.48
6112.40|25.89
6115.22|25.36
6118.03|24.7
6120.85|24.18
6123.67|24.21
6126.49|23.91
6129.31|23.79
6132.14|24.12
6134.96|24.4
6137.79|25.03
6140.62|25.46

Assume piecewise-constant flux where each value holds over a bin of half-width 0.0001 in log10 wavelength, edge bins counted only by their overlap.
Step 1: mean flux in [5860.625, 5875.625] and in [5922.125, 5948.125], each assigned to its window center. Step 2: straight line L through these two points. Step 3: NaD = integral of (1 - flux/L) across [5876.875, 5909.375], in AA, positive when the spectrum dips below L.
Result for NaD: 2.8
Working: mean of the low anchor 25.1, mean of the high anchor 25.2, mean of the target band 23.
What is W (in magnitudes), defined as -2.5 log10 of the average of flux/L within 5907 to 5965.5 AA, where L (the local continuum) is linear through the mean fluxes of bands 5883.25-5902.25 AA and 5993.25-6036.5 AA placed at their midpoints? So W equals -0.10 mag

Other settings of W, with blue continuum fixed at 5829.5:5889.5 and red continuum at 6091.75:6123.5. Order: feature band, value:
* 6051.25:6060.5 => -0.026 mag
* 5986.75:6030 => 0.018 mag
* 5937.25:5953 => -0.003 mag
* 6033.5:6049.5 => -0.028 mag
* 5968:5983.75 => -0.016 mag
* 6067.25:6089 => -0.007 mag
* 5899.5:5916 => 0.019 mag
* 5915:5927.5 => -0.011 mag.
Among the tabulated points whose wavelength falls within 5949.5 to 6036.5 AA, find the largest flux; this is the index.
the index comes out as 26.73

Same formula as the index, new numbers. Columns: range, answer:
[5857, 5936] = 25.9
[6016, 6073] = 26.58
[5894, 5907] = 24.43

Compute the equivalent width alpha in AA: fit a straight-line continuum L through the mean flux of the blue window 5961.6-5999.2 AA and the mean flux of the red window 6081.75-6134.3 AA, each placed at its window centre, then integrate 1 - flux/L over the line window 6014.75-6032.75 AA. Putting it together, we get 0.7 AA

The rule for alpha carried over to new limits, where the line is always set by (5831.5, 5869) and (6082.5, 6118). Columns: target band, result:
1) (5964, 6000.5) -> 0.1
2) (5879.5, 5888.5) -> 0.8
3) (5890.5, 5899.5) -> 1.4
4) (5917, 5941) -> 0.2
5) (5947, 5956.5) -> -0.1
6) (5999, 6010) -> 0.1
